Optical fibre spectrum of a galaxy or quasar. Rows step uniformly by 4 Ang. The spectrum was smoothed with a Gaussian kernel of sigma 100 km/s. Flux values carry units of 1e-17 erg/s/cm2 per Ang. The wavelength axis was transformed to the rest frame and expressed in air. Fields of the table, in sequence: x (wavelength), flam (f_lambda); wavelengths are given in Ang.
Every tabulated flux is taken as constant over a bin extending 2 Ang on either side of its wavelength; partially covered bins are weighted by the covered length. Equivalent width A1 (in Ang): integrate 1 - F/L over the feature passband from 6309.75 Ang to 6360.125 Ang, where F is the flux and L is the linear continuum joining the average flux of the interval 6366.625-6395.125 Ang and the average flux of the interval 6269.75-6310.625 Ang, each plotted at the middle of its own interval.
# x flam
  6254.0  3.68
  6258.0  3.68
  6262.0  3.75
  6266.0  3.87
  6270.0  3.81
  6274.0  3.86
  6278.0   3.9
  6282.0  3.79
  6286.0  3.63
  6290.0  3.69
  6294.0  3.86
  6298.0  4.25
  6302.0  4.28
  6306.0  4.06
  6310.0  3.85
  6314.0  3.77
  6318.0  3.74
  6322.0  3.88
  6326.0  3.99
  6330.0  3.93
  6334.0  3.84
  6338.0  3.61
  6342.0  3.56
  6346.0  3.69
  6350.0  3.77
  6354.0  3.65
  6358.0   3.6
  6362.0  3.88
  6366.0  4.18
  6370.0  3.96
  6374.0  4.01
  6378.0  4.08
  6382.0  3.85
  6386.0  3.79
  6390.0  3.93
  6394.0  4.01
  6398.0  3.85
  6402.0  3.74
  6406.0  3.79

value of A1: 2.27 Ang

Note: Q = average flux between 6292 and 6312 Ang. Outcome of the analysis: 4.06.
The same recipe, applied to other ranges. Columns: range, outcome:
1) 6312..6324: 3.8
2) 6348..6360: 3.67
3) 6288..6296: 3.77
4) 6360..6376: 4.01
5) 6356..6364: 3.74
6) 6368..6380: 4.02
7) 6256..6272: 3.78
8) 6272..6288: 3.79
